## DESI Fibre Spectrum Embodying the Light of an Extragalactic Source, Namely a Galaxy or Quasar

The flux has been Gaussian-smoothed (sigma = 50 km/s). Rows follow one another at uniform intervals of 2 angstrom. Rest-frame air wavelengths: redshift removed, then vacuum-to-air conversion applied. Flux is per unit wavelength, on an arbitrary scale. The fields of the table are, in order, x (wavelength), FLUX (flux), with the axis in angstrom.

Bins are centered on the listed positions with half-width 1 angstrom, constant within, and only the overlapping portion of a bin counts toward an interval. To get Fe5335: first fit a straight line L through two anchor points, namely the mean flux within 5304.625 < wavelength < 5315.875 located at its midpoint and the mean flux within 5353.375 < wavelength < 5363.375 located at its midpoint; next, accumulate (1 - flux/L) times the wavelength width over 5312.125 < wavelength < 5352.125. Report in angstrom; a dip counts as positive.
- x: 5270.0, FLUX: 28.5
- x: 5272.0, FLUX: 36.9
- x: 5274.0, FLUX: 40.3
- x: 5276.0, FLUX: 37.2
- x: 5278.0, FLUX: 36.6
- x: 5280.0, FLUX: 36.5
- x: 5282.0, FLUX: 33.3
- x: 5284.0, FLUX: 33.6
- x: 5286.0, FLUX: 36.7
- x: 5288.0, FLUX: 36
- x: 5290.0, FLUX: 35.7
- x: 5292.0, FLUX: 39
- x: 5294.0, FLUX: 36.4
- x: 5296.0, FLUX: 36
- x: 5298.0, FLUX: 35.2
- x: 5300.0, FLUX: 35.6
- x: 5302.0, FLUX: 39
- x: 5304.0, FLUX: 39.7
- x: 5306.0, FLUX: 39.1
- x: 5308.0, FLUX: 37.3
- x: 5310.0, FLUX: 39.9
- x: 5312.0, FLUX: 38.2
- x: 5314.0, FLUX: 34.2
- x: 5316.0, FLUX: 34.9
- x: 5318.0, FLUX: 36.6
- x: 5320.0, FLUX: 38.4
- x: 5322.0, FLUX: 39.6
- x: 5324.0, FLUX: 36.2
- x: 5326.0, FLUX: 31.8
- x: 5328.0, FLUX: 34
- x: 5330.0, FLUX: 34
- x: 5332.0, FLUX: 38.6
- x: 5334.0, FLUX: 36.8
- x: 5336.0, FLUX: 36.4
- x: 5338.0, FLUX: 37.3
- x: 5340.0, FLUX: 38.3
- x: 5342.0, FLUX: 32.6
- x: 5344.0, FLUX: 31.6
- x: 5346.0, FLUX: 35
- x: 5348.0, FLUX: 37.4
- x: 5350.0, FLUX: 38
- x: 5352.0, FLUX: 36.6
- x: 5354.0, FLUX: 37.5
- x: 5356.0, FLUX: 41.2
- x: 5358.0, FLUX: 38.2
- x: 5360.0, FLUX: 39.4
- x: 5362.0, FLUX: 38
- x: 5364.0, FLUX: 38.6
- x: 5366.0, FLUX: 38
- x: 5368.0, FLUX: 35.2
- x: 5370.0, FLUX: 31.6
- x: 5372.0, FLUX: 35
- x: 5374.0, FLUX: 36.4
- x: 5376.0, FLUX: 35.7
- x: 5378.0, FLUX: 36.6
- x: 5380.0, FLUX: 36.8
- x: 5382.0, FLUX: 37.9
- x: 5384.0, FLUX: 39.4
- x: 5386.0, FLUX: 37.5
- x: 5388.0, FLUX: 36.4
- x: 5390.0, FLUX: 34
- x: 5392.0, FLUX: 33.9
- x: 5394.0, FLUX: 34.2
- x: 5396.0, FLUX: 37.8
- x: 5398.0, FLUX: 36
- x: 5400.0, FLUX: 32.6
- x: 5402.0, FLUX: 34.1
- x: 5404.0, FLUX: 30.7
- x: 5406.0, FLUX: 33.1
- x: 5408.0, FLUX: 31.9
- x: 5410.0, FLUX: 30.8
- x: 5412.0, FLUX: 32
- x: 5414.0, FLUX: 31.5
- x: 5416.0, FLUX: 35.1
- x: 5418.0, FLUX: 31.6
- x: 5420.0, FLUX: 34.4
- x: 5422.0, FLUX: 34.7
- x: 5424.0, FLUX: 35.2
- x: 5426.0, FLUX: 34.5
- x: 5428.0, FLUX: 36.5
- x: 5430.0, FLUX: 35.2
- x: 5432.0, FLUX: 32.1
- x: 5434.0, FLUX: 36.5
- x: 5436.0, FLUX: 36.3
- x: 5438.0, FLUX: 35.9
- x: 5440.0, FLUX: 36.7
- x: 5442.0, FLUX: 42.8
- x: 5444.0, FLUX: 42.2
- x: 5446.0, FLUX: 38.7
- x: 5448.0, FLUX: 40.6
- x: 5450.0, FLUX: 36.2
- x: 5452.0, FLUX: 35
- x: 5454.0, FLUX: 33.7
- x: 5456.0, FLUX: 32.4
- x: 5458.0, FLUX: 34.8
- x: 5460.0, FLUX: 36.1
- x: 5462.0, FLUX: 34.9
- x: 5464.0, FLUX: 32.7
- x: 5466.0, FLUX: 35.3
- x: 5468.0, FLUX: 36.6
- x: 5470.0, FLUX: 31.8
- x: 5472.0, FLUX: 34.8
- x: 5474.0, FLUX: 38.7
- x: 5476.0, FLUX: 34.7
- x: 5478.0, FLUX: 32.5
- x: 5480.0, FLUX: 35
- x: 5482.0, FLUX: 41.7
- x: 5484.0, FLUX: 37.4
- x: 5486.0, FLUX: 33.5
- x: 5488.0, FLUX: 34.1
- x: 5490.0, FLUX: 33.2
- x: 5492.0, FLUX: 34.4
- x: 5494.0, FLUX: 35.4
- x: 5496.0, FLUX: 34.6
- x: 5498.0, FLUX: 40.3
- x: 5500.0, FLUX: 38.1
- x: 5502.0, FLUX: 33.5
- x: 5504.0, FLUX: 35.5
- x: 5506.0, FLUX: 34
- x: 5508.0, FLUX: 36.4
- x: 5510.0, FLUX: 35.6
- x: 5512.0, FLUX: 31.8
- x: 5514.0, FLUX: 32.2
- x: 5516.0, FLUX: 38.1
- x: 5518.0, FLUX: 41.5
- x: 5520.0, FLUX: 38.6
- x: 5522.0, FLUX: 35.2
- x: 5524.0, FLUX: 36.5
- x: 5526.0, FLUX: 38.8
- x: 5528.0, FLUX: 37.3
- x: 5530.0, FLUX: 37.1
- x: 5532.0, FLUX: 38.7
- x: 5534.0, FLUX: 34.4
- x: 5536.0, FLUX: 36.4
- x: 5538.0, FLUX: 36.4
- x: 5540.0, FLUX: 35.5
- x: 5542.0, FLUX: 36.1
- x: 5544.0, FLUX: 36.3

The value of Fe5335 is 2.34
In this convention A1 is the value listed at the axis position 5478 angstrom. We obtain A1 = 32.5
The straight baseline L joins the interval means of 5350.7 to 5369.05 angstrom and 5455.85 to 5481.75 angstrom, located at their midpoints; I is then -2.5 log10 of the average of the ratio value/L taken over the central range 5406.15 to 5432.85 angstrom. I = 0.088 mag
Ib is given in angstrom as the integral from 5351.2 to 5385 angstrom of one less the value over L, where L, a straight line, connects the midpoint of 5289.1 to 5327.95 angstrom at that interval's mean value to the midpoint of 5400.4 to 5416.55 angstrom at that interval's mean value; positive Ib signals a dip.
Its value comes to -3.0 angstrom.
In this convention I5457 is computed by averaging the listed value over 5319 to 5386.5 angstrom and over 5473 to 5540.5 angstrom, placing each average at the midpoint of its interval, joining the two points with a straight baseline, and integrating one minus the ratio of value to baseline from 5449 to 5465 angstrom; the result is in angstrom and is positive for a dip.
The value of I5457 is 0.8 angstrom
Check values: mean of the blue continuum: 36.6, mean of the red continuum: 36.1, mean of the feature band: 34.5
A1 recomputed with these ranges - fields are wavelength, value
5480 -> 35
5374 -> 36.4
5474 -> 38.7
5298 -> 35.2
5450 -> 36.2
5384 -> 39.4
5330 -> 34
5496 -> 34.6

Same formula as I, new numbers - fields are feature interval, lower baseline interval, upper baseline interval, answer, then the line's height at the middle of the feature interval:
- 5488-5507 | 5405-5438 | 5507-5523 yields 0.01 mag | 35.7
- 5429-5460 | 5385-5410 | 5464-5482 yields -0.05 mag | 34.8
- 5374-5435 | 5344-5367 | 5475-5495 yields 0.06 mag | 36.8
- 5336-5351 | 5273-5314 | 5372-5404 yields 0.02 mag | 36.3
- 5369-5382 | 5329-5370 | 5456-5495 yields 0.03 mag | 36.4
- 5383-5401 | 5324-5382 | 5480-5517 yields 0.01 mag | 36.1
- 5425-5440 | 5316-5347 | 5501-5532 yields 0.02 mag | 36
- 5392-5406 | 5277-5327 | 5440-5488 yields 0.07 mag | 36.3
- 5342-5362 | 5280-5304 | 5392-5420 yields -0.07 mag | 34.7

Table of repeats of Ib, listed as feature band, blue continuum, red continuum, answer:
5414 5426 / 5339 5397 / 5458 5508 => 0.7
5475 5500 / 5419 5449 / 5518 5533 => 1.1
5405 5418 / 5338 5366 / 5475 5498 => 1.4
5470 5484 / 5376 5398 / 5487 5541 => 0.1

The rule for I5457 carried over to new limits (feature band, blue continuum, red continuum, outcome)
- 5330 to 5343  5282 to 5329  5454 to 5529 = 0.0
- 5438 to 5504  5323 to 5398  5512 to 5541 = 1.1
